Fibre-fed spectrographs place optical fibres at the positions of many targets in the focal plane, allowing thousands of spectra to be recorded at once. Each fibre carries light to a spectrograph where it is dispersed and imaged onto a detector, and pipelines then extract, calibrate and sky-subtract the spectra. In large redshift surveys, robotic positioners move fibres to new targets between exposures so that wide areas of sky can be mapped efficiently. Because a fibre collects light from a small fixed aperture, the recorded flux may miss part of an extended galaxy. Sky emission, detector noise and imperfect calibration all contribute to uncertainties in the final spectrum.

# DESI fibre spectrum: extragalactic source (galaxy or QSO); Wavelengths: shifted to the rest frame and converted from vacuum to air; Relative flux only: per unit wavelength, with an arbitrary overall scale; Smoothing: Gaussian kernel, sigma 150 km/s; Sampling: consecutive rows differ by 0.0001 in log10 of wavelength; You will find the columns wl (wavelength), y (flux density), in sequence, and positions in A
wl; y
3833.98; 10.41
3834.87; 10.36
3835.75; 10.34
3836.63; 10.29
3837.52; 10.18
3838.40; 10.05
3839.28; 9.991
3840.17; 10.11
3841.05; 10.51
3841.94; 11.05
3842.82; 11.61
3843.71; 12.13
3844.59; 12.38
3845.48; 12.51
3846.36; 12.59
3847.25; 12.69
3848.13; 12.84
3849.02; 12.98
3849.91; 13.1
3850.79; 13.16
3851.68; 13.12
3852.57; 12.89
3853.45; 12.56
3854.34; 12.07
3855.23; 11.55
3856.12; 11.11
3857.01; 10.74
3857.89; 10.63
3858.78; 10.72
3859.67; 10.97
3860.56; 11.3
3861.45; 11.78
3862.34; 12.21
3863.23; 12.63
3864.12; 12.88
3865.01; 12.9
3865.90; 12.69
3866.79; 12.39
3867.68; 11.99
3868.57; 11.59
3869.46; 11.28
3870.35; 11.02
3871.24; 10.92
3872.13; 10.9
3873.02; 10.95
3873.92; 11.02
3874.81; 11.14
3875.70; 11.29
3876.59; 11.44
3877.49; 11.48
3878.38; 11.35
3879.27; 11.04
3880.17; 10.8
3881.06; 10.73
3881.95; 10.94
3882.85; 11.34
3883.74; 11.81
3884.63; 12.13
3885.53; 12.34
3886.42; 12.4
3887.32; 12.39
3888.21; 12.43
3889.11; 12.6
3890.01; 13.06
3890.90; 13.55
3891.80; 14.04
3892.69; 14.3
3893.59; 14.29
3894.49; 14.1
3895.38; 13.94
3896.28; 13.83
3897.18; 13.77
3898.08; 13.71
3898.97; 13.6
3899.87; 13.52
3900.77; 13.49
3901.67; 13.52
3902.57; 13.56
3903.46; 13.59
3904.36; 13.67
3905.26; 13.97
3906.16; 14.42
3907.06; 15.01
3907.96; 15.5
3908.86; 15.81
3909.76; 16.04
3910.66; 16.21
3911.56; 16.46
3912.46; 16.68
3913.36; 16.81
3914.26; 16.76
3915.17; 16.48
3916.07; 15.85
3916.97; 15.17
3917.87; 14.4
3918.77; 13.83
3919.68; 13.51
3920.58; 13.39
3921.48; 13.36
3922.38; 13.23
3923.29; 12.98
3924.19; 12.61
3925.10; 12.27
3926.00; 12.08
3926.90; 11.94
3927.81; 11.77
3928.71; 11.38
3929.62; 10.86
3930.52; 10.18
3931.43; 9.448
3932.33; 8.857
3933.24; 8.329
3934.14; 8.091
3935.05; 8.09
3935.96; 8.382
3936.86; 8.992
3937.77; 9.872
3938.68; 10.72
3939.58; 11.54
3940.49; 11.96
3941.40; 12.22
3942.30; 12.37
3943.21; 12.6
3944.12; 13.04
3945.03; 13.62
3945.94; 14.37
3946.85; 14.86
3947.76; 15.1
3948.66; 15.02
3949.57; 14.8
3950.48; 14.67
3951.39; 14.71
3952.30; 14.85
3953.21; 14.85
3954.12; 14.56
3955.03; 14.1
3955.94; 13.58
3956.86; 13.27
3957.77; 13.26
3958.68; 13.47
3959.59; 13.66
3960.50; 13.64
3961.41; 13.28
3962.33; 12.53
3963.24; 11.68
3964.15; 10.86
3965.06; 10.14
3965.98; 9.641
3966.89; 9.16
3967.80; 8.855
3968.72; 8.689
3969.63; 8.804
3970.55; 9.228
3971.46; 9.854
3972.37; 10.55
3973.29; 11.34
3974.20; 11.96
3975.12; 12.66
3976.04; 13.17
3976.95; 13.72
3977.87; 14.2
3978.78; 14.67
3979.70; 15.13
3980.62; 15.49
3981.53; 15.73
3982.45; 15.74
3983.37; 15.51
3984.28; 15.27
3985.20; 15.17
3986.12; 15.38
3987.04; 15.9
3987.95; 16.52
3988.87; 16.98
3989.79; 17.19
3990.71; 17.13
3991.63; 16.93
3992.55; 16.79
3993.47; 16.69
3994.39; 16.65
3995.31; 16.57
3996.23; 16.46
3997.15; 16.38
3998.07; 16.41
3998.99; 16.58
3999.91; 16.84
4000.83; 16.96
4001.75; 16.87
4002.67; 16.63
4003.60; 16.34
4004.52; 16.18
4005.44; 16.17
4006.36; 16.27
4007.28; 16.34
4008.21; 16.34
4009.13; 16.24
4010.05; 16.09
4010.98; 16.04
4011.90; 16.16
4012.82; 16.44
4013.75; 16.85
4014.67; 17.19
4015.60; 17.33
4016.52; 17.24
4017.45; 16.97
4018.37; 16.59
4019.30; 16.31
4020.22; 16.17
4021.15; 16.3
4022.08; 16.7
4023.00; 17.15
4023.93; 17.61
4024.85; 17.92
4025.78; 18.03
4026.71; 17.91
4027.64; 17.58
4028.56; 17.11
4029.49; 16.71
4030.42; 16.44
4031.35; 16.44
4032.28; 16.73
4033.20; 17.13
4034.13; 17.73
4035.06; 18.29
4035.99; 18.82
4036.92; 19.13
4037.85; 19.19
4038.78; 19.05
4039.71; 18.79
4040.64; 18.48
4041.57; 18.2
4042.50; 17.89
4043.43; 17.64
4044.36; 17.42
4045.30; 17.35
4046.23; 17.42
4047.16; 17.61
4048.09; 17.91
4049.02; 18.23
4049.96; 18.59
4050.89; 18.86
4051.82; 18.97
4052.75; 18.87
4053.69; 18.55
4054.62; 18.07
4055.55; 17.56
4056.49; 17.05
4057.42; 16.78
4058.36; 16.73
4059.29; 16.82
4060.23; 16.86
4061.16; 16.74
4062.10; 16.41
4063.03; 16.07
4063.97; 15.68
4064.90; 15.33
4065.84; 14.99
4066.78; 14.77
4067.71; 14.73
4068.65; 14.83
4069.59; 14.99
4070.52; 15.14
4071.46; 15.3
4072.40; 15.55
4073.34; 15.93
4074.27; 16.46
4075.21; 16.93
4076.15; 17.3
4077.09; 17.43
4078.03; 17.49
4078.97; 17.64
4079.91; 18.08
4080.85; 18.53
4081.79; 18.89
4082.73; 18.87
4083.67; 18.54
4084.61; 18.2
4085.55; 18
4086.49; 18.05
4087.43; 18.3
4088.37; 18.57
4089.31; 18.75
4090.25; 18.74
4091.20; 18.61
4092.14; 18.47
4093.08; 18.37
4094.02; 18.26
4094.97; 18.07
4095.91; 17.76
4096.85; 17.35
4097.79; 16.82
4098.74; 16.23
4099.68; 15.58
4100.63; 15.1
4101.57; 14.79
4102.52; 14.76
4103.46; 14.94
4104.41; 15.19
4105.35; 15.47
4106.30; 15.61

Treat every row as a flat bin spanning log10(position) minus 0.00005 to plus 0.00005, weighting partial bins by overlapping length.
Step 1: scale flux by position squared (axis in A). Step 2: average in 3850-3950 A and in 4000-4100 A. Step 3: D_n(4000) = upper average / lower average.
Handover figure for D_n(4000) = 1.47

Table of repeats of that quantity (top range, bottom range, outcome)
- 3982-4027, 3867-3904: 1.42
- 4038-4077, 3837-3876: 1.61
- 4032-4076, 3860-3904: 1.51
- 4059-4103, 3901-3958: 1.38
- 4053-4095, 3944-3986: 1.38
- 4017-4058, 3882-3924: 1.35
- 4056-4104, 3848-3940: 1.48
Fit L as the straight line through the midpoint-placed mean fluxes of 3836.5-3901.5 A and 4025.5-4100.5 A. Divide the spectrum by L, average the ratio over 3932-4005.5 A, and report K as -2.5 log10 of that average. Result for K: 0.099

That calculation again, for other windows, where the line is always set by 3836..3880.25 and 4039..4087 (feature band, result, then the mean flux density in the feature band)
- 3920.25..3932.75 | 0.151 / 11.7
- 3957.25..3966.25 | 0.177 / 12.3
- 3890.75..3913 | -0.129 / 14.4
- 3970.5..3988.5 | 0.073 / 14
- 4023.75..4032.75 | -0.064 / 17.2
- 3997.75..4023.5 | -0.052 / 16.6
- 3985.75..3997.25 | -0.091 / 16.6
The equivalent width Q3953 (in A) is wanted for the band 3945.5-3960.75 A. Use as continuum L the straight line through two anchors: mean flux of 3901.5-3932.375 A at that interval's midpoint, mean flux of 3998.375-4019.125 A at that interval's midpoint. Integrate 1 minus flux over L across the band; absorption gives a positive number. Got 0.6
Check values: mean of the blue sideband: 13.8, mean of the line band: 14.3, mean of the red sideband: 16.6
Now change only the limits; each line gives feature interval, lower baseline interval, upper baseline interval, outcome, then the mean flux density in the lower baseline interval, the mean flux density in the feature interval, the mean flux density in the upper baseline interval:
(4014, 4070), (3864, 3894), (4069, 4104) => -4.1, 12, 17.2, 17.2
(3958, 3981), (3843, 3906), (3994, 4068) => 5.1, 12.4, 11.9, 17.1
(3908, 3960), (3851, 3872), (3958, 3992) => -1.7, 11.8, 13.1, 13.2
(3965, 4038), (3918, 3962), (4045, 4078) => -4.5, 12.5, 15.6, 16.8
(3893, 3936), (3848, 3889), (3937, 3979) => -4.4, 11.8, 13.4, 12.5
